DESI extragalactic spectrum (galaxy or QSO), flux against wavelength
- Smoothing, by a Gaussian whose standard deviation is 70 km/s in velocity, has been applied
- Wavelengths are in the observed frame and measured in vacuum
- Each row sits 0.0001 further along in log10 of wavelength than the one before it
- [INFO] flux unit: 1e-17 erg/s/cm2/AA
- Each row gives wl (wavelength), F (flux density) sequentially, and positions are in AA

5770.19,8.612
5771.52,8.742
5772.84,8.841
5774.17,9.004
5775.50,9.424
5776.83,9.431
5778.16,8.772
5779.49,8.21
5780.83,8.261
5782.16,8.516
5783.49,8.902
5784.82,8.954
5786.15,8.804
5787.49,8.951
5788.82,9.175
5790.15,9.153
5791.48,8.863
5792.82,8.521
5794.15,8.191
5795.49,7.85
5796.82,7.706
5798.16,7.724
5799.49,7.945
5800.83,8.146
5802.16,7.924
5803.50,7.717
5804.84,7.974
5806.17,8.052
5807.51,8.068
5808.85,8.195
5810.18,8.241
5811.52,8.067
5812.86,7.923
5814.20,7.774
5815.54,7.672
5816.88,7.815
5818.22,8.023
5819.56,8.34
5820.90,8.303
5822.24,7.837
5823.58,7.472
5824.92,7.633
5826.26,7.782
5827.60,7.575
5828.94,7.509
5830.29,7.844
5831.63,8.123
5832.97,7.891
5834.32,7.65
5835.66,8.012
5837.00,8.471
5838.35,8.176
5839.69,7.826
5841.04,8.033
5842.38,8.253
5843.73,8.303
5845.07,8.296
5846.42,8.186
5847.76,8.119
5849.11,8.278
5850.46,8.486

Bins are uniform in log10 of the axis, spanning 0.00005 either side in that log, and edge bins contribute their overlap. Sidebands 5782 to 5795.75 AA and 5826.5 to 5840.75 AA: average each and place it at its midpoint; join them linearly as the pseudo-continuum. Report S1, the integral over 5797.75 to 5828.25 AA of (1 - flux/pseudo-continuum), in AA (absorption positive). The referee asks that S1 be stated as 1.4 AA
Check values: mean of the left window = 8.75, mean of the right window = 7.9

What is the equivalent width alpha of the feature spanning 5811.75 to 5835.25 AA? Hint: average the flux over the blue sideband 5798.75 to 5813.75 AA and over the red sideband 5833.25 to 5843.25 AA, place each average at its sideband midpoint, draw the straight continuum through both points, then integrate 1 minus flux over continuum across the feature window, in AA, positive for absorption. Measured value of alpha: 0.6 AA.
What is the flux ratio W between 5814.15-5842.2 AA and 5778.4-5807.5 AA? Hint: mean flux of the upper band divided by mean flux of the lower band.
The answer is 0.95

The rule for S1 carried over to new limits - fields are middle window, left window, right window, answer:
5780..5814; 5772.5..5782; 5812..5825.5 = 0.3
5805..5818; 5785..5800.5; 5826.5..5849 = 0.5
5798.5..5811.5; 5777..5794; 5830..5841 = 0.7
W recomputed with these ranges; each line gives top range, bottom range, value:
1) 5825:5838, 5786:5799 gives 0.93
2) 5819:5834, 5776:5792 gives 0.89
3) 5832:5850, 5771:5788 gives 0.92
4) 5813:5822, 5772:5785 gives 0.90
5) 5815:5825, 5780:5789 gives 0.90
